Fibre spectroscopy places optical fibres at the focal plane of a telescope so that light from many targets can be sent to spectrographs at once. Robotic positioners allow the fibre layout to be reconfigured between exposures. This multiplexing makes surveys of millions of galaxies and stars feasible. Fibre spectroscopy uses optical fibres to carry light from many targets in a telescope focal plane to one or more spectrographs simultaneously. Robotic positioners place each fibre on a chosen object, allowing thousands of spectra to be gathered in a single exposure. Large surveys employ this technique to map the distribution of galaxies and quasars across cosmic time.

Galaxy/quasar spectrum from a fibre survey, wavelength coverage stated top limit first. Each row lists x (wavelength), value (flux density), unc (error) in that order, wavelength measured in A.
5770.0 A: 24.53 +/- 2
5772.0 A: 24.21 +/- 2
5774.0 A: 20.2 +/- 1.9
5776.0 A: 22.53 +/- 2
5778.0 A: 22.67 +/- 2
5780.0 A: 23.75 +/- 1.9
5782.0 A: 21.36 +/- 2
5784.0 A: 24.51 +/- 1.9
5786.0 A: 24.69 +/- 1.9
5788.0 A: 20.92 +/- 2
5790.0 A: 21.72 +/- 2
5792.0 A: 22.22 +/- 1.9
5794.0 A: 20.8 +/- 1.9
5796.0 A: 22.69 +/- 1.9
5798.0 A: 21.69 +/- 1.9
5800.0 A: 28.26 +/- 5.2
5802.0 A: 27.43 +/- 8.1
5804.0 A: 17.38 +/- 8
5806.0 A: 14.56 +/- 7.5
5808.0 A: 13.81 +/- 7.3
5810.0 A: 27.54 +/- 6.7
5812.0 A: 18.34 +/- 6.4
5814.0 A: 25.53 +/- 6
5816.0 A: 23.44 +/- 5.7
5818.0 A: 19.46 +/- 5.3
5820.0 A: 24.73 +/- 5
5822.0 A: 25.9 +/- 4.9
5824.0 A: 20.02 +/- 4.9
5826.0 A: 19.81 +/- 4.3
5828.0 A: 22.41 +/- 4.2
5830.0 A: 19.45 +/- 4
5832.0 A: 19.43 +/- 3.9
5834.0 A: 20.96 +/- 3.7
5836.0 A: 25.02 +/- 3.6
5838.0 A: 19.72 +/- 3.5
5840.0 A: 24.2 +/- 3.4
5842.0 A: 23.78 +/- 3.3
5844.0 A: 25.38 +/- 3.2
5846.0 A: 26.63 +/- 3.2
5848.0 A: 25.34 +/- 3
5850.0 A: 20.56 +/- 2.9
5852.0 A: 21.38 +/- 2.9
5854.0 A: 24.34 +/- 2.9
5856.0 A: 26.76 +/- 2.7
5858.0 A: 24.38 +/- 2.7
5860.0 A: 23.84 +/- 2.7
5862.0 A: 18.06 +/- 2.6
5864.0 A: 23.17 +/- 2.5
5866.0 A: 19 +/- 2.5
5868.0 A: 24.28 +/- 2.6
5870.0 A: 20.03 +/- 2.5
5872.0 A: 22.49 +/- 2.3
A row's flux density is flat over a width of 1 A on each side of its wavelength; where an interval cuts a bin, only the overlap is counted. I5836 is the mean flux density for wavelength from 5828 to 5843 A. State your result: 21.8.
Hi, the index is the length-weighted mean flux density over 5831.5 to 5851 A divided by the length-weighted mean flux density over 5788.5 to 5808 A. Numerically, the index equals 1.08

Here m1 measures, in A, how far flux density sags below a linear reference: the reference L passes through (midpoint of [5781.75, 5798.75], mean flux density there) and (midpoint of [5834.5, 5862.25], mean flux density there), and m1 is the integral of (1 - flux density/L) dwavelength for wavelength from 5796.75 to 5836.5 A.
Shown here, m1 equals 2.1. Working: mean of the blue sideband 22.3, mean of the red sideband 23.6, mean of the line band 21.7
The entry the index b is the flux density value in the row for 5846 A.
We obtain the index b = 26.63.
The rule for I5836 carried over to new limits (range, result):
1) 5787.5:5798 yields 21.7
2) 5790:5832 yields 21.7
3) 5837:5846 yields 23.6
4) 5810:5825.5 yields 22.7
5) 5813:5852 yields 22.7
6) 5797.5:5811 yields 21.5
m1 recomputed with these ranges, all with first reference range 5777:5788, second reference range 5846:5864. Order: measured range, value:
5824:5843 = 1.4 A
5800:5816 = 1.3 A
